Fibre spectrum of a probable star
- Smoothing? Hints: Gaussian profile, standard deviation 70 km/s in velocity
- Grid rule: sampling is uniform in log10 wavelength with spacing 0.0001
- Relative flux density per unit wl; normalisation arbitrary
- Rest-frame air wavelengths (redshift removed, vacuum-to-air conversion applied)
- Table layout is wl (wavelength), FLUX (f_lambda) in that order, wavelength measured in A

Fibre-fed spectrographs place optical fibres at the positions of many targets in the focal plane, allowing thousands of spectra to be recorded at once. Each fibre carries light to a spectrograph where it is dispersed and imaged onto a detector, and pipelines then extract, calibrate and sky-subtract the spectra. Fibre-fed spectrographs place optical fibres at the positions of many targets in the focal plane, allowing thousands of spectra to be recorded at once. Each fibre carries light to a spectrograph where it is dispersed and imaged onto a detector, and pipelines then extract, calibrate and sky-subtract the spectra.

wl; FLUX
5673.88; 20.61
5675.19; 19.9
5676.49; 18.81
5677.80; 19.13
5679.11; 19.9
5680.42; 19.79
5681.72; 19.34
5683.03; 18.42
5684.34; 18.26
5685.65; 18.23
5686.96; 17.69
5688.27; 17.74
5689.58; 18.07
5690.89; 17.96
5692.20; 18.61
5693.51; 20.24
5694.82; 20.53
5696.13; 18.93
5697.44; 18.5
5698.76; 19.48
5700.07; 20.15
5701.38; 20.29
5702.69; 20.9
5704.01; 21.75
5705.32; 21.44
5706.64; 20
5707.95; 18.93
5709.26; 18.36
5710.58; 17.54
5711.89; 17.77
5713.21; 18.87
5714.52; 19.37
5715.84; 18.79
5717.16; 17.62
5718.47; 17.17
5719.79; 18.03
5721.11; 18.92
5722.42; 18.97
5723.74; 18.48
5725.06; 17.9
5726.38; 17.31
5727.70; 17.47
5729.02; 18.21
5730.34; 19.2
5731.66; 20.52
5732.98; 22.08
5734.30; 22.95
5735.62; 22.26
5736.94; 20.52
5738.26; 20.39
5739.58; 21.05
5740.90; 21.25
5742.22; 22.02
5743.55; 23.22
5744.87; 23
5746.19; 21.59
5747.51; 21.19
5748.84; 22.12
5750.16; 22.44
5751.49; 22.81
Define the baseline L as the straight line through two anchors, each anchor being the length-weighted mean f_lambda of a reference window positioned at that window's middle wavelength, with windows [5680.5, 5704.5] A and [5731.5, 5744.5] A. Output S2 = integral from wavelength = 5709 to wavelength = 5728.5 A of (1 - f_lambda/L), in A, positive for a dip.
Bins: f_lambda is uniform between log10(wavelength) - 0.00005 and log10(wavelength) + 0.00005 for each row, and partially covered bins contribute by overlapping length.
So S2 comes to 2.32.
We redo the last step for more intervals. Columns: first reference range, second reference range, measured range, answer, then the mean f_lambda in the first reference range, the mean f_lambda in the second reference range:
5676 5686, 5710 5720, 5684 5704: -0.50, 19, 18.2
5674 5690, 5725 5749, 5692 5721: 0.67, 18.8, 20.8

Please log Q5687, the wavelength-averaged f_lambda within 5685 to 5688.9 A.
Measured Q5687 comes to 17.9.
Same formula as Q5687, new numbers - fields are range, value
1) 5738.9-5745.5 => 22.1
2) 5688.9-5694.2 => 18.7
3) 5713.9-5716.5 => 19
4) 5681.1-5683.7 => 18.8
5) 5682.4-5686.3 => 18.3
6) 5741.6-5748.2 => 22.2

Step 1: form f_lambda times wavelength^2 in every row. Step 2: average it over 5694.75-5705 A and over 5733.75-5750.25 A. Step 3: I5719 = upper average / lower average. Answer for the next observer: 1.10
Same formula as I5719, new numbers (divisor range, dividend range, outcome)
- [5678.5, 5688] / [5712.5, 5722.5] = 0.99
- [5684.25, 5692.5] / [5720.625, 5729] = 1.02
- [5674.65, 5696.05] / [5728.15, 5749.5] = 1.15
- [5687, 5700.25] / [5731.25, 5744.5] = 1.16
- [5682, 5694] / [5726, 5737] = 1.11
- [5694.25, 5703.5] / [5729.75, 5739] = 1.08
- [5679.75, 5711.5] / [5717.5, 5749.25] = 1.07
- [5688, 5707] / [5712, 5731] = 0.94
